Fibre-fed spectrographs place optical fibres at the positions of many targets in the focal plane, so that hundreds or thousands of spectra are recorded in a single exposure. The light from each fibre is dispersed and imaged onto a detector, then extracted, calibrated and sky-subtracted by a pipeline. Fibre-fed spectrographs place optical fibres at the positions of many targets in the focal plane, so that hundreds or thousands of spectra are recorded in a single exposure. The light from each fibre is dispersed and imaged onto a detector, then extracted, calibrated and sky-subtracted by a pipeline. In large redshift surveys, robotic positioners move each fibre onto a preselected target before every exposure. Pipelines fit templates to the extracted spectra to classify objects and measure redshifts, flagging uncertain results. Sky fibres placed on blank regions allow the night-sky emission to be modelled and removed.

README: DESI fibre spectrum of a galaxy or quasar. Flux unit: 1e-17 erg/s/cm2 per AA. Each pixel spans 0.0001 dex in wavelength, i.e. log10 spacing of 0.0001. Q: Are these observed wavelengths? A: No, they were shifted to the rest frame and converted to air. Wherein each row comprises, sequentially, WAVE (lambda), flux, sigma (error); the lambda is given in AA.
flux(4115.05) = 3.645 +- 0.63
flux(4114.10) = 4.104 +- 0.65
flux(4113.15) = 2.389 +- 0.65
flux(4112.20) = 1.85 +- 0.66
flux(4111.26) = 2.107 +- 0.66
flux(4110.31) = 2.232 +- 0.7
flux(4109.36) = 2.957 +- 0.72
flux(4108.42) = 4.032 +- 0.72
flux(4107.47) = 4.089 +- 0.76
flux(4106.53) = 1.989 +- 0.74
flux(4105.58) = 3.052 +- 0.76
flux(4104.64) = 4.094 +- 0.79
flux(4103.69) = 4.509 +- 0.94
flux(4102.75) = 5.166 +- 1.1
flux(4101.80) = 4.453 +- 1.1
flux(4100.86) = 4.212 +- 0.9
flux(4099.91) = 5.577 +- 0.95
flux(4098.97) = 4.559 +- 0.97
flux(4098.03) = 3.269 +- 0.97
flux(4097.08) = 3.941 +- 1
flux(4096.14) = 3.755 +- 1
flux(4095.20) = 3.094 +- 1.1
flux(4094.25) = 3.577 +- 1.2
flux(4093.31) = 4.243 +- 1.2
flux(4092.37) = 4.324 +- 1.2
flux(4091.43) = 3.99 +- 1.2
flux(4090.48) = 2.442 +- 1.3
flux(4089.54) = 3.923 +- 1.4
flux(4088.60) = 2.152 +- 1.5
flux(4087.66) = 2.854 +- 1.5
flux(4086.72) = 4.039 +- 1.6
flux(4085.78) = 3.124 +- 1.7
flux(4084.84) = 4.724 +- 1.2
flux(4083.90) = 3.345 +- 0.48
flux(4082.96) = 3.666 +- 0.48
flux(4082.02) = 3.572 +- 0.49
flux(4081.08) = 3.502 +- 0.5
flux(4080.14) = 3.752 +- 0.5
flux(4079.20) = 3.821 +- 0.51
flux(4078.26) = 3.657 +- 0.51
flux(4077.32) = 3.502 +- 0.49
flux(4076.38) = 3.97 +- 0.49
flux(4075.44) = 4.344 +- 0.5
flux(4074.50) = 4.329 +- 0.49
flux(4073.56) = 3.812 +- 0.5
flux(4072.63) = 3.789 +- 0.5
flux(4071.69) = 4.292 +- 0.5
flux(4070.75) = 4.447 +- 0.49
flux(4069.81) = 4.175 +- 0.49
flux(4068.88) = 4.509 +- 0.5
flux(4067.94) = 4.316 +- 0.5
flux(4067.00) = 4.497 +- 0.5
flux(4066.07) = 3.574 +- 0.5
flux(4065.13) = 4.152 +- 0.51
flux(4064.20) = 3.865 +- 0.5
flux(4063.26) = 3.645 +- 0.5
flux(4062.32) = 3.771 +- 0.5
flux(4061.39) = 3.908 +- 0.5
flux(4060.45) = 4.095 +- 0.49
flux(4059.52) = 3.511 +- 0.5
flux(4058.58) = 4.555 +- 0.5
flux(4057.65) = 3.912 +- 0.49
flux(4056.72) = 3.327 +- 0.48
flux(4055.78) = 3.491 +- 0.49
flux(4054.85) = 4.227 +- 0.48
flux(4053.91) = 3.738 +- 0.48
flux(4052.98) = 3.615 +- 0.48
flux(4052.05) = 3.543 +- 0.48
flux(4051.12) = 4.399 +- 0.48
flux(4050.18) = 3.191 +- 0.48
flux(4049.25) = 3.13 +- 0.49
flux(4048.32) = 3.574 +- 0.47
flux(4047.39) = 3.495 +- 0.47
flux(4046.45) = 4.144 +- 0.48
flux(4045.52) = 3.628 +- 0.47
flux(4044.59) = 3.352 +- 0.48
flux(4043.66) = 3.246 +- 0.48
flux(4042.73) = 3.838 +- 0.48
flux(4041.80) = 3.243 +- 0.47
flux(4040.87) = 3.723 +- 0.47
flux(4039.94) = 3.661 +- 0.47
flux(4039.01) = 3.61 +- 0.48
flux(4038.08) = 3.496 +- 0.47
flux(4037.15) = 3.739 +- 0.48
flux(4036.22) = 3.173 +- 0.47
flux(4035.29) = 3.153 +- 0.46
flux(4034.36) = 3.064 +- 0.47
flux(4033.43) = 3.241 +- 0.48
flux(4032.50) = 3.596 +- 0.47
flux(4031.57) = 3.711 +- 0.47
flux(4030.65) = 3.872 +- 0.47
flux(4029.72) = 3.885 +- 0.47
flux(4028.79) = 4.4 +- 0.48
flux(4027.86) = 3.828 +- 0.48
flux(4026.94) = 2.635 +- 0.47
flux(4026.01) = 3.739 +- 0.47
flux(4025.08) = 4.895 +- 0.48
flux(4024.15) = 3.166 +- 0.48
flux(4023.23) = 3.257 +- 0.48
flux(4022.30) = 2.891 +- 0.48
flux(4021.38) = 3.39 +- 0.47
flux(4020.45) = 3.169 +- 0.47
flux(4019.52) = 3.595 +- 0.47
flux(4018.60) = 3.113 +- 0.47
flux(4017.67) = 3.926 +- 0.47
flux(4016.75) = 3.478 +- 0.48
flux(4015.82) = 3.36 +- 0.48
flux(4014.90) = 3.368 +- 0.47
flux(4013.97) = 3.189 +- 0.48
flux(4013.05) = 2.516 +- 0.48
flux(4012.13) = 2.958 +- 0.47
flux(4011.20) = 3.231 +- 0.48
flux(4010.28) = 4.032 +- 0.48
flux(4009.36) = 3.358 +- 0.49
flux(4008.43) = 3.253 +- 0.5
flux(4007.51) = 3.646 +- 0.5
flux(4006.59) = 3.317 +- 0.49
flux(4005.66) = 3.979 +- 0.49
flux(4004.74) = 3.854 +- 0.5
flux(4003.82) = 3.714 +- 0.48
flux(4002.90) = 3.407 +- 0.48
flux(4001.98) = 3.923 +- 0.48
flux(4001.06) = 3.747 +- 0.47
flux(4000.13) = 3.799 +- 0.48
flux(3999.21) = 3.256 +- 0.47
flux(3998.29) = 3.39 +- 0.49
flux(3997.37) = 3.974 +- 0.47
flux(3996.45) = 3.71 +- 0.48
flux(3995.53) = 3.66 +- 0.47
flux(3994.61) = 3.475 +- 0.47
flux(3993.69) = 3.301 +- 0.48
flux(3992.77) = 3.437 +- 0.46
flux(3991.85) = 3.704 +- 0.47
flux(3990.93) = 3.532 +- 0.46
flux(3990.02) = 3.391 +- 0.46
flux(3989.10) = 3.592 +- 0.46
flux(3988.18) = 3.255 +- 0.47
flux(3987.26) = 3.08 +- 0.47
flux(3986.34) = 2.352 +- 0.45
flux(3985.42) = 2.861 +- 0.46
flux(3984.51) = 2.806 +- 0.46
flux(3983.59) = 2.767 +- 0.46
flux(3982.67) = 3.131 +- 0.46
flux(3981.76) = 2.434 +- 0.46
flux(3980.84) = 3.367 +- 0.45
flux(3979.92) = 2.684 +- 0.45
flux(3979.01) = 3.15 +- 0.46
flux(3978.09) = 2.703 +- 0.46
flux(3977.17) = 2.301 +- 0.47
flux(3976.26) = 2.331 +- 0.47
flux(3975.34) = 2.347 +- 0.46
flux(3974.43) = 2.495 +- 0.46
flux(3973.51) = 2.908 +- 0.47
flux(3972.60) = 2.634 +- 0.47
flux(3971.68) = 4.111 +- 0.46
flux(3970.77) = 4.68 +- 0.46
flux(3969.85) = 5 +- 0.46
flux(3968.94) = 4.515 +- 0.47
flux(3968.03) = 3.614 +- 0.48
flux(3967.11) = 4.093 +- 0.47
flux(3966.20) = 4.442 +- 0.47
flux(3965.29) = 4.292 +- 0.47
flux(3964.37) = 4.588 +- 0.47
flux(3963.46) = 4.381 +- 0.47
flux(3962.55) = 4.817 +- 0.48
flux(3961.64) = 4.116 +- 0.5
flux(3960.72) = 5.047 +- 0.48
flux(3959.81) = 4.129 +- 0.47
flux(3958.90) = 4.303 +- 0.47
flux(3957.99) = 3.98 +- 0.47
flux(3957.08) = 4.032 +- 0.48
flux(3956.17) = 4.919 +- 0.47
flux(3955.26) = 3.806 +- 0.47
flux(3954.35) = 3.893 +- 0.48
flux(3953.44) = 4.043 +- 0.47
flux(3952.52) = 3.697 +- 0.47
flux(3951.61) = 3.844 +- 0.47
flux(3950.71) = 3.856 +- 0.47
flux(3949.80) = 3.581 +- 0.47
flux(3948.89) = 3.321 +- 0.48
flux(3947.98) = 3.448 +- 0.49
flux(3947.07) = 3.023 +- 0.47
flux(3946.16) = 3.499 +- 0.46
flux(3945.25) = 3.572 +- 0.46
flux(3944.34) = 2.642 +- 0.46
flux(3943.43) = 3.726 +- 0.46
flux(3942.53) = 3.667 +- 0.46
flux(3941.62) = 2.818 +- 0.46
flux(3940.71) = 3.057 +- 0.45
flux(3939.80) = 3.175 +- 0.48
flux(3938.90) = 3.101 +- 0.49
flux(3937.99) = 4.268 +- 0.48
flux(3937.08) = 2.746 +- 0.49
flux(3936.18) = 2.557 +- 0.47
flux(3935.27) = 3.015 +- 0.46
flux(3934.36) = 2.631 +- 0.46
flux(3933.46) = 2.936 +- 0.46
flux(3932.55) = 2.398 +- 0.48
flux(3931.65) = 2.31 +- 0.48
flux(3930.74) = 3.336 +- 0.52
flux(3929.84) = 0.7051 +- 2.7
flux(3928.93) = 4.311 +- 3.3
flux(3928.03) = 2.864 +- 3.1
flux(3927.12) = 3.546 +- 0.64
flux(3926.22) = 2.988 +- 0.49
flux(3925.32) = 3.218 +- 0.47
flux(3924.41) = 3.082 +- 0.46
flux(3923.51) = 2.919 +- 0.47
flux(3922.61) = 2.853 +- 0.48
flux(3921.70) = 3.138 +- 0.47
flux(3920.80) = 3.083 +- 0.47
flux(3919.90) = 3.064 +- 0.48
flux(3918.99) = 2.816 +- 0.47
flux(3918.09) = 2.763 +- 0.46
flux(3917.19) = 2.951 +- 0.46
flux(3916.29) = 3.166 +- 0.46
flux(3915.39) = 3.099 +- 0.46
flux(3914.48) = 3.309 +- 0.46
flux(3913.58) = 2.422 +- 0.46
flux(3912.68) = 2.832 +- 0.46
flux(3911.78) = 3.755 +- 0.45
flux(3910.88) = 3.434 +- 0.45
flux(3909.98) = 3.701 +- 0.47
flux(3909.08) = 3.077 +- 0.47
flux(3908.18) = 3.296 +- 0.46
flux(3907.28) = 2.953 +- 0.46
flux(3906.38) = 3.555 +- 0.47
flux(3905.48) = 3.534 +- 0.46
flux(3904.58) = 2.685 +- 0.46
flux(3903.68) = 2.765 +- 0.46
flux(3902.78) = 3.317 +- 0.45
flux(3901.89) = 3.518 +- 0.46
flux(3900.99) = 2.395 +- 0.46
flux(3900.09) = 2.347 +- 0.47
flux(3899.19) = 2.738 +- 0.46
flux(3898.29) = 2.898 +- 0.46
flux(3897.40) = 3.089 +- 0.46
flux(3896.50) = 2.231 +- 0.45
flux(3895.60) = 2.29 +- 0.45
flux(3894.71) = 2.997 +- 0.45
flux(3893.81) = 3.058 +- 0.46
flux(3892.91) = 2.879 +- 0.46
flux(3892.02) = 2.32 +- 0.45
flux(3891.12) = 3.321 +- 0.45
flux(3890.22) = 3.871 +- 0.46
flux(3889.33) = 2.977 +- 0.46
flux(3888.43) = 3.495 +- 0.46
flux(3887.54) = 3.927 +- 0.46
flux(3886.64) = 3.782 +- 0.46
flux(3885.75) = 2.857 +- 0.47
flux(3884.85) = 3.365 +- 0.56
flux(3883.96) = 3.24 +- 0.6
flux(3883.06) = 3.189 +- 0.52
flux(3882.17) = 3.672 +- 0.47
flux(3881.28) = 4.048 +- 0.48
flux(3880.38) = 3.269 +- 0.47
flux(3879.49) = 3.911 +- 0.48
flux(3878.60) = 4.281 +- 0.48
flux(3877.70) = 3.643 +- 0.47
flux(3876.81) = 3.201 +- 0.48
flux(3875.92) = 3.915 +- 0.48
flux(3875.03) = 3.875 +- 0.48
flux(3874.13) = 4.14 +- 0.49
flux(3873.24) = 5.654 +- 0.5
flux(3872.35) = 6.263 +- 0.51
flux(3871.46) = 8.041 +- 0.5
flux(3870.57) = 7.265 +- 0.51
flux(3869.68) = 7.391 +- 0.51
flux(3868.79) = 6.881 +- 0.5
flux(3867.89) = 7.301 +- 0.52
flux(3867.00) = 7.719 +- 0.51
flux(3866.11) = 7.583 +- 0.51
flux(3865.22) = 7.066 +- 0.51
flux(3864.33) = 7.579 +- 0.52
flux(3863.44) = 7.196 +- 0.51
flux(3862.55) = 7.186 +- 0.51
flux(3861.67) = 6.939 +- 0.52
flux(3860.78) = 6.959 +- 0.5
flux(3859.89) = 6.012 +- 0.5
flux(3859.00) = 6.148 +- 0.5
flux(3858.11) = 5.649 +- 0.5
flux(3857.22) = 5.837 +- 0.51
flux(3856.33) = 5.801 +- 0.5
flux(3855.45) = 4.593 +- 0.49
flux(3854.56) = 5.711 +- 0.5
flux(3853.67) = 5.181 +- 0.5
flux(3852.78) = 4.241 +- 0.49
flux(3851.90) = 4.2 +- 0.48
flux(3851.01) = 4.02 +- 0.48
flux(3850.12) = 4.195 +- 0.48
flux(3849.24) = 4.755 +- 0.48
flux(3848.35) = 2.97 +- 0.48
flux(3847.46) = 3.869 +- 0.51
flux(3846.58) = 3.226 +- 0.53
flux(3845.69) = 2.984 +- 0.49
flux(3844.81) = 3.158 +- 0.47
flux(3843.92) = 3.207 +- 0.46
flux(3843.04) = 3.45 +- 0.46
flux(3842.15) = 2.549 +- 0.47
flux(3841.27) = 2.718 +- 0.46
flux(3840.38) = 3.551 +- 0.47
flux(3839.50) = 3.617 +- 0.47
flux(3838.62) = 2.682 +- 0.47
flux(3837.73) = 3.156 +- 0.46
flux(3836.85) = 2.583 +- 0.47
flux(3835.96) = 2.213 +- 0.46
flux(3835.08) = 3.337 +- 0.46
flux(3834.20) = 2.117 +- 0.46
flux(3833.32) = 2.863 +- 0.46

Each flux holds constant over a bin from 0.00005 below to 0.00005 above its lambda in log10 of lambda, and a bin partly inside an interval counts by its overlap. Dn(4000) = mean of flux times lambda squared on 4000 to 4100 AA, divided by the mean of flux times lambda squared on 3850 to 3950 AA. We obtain 1.02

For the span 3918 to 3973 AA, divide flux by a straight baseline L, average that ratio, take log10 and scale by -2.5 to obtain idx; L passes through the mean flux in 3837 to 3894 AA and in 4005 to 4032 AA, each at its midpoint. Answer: 0.13 mag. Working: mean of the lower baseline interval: 4.6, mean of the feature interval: 3.53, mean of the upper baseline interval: 3.49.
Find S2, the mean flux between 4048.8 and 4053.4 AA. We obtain 3.58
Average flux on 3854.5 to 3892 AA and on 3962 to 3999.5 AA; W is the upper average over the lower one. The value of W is 0.66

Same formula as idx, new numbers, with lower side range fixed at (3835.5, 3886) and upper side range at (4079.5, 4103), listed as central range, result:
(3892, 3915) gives 0.46 mag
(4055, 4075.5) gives -0.03 mag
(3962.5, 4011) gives 0.21 mag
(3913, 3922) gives 0.45 mag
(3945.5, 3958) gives 0.16 mag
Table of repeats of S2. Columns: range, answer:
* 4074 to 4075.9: 4.32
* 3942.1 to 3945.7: 3.4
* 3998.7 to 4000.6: 3.51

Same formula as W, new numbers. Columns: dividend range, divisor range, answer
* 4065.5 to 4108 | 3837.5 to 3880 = 0.77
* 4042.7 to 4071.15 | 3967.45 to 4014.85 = 1.15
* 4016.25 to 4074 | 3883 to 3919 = 1.20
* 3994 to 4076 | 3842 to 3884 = 0.72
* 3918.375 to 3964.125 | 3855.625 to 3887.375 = 0.63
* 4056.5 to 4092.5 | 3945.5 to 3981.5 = 1.02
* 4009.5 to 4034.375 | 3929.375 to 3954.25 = 1.10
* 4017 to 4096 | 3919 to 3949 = 1.21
